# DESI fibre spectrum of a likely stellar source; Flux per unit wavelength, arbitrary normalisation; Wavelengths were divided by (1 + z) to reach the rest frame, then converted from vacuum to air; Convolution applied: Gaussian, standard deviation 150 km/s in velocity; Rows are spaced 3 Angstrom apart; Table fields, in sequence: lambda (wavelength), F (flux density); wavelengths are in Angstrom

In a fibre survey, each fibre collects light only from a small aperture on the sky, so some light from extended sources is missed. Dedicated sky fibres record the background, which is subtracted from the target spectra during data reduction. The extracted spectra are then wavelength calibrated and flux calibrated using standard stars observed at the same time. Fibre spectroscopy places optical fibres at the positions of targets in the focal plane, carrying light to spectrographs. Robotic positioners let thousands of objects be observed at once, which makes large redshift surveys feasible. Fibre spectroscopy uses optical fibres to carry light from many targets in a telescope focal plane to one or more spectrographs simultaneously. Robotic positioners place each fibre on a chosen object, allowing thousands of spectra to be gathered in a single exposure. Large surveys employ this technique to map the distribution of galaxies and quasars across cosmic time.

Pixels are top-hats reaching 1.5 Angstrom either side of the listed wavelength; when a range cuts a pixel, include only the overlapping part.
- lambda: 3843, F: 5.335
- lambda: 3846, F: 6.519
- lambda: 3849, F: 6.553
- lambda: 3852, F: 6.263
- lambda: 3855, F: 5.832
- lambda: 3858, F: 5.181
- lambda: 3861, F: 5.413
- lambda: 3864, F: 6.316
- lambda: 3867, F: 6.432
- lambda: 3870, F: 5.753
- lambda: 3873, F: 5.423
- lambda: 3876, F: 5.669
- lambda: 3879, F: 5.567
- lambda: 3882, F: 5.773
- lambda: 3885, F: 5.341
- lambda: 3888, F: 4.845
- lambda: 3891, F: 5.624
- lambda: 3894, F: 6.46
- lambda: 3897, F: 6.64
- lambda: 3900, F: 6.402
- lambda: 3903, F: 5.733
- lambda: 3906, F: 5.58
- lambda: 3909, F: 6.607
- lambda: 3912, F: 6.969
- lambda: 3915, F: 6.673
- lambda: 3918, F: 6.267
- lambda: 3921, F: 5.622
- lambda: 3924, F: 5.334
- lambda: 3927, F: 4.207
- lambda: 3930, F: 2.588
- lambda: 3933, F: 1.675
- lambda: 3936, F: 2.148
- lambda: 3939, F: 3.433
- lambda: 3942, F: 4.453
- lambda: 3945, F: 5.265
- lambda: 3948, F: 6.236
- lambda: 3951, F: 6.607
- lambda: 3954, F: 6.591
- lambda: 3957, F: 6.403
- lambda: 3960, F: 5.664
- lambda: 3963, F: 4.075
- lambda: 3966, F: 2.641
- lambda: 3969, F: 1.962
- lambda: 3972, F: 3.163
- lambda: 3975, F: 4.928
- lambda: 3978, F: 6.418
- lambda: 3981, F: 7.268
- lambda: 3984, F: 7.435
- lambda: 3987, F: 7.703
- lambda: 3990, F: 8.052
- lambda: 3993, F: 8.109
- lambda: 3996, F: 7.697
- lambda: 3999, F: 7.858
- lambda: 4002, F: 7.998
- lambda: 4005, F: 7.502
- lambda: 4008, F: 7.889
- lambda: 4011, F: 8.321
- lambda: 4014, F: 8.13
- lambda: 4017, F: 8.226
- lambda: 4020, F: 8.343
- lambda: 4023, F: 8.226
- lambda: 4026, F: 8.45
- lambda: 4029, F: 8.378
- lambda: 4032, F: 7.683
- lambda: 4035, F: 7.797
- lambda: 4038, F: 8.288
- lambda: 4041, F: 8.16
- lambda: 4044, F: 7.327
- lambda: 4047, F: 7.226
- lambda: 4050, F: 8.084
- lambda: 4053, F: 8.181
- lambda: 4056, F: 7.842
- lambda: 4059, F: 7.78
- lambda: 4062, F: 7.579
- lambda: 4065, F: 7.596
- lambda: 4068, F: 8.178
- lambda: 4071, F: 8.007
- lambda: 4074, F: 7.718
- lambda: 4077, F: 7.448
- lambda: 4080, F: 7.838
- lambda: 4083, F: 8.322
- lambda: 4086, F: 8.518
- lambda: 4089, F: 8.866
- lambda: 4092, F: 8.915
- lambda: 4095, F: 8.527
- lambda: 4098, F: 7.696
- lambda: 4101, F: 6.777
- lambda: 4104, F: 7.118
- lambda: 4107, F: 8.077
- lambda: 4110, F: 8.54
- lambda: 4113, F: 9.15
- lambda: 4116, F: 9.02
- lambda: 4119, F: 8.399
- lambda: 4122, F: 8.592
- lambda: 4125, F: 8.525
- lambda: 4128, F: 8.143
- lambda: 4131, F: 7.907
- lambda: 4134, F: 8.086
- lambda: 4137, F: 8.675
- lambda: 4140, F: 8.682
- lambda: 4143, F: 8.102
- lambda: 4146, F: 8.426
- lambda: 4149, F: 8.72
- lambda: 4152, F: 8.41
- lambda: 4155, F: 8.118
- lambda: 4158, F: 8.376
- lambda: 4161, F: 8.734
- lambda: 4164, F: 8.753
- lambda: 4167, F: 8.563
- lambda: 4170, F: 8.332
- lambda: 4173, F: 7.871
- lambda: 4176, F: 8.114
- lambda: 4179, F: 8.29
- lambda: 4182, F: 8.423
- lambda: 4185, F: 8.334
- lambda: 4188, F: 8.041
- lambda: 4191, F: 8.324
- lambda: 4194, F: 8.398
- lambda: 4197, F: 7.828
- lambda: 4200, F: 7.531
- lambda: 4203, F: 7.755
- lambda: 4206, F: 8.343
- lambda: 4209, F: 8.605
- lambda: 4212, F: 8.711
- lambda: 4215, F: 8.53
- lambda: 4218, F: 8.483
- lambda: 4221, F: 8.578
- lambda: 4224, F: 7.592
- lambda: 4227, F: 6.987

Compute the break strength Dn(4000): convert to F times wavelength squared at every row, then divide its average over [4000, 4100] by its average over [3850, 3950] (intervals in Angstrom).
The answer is 1.61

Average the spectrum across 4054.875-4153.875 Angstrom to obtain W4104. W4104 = 8.19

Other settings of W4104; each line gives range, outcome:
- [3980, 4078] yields 7.9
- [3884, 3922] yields 6.07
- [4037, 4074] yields 7.84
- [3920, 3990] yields 4.92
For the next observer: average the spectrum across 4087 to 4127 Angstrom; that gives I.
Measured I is 8.32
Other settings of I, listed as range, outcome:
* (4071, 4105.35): 7.98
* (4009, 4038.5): 8.18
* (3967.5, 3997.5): 6.27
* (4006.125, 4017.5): 8.11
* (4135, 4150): 8.5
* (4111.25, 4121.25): 8.83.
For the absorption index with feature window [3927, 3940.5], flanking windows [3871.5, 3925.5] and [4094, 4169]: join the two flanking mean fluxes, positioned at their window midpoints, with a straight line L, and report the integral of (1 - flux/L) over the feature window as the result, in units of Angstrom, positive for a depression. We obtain 7.8 Angstrom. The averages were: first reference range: 5.92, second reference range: 8.32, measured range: 2.66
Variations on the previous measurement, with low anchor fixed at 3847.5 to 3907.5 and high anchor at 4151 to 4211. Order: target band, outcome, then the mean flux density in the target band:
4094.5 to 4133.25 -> -2.3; 8.18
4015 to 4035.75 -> -3.4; 8.17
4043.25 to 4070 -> -1.9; 7.77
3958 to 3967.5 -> 3.3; 4.25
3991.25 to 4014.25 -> -3.7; 7.93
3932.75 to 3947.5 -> 6.1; 3.73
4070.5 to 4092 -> -2.0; 8.16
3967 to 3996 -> 2.4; 6.14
